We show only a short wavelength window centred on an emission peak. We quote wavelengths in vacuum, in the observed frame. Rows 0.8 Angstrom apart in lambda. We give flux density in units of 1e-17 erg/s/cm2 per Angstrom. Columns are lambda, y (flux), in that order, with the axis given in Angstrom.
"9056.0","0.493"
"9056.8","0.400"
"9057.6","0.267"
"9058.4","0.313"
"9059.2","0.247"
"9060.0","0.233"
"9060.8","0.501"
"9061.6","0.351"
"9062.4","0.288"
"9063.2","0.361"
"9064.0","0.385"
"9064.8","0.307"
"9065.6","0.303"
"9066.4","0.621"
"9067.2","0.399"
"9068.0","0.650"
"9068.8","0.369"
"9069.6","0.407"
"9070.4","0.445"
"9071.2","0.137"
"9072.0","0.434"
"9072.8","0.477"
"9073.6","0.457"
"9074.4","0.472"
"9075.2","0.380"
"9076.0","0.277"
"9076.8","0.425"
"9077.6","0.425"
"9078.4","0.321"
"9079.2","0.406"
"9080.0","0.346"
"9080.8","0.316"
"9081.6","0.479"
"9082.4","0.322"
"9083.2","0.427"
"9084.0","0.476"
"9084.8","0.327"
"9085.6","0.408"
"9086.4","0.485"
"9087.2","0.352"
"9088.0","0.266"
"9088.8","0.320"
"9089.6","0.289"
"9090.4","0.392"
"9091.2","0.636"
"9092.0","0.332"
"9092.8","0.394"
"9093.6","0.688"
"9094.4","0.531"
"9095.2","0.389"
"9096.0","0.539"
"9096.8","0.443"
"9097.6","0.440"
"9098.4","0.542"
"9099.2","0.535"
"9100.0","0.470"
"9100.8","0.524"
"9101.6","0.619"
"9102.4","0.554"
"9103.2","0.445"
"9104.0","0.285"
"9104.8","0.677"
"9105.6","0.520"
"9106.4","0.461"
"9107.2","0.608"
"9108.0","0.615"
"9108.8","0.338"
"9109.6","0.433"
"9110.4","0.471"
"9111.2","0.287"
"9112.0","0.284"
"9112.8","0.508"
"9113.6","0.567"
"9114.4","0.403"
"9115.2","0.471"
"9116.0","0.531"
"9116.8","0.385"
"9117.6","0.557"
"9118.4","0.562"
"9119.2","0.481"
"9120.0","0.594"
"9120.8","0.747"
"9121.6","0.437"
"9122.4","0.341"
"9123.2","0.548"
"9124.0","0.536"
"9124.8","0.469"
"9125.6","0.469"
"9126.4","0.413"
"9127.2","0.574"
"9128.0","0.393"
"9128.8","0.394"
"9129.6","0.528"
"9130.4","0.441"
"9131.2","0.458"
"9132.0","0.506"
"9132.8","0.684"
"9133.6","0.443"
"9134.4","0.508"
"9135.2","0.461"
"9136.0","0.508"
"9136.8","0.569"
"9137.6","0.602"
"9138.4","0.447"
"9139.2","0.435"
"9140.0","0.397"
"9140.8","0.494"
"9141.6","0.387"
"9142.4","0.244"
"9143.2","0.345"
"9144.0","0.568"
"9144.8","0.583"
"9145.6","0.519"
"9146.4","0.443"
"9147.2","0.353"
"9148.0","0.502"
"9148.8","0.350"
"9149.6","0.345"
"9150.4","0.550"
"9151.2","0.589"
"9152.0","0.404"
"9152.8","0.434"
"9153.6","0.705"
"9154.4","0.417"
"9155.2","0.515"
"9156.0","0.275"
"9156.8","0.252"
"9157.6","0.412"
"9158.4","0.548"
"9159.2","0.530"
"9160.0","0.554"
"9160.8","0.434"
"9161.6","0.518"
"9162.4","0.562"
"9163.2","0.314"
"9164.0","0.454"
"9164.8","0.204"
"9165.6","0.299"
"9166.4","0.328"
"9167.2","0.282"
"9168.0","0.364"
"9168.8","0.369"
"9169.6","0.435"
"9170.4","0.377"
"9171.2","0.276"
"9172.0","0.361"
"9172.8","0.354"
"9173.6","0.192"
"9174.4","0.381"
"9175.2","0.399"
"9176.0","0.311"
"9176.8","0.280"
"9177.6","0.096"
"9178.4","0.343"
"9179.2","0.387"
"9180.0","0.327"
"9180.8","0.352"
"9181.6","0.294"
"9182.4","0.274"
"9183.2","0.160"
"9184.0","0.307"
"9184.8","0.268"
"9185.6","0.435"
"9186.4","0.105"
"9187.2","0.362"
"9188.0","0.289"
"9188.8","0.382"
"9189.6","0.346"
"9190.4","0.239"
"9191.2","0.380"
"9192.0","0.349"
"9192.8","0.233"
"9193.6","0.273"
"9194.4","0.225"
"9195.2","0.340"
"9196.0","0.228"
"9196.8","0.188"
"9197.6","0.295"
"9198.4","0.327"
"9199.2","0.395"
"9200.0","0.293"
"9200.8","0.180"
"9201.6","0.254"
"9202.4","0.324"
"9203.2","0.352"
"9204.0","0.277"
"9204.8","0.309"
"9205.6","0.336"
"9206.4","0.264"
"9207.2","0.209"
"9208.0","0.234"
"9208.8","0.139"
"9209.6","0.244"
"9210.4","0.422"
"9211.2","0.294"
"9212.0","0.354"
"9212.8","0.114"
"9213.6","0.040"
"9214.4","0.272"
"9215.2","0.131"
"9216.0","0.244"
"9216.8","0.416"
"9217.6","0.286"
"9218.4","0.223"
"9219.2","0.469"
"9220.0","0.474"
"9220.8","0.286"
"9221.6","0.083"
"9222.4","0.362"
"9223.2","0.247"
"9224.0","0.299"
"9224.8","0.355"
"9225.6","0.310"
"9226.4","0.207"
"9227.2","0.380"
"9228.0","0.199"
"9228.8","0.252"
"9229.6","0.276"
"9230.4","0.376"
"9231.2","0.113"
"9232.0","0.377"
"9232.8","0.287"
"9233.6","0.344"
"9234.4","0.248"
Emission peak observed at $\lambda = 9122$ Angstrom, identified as Mg II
